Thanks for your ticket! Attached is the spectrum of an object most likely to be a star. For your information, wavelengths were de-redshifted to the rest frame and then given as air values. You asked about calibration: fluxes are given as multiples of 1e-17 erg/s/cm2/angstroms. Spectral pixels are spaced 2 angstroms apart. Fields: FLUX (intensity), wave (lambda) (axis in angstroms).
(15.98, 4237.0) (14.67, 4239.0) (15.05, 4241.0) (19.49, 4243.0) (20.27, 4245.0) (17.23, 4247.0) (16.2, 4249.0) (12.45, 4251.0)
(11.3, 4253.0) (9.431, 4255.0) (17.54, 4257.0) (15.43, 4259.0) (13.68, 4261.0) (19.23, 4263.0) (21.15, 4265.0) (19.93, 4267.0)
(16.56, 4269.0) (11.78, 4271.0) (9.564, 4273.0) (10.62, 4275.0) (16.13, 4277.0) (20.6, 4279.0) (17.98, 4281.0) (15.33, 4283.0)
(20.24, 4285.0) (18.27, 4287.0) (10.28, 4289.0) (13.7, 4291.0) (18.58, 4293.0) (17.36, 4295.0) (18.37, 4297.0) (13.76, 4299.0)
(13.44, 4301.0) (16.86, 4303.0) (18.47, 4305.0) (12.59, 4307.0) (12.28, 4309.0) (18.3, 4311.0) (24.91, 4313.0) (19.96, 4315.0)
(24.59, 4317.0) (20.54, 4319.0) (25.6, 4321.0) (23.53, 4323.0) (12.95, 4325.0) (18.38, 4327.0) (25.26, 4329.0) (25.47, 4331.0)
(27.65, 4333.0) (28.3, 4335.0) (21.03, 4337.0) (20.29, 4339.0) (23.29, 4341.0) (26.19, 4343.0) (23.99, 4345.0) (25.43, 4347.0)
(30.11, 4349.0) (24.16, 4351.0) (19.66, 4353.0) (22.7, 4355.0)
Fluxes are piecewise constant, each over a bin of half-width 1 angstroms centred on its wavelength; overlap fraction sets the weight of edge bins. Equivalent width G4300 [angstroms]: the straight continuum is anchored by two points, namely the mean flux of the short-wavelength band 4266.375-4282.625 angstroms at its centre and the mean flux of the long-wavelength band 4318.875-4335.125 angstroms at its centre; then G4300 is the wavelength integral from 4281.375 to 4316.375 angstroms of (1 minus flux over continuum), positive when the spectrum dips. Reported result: 3.8 angstroms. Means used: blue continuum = 15.3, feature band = 16.7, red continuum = 22.9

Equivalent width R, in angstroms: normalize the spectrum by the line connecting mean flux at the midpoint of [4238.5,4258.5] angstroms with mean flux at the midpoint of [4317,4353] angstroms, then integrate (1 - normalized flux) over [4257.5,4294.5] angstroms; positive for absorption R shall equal 3.8 angstroms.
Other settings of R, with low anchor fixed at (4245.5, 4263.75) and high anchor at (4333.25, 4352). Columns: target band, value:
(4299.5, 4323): 2.69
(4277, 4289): 0.28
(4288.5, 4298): 1.64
